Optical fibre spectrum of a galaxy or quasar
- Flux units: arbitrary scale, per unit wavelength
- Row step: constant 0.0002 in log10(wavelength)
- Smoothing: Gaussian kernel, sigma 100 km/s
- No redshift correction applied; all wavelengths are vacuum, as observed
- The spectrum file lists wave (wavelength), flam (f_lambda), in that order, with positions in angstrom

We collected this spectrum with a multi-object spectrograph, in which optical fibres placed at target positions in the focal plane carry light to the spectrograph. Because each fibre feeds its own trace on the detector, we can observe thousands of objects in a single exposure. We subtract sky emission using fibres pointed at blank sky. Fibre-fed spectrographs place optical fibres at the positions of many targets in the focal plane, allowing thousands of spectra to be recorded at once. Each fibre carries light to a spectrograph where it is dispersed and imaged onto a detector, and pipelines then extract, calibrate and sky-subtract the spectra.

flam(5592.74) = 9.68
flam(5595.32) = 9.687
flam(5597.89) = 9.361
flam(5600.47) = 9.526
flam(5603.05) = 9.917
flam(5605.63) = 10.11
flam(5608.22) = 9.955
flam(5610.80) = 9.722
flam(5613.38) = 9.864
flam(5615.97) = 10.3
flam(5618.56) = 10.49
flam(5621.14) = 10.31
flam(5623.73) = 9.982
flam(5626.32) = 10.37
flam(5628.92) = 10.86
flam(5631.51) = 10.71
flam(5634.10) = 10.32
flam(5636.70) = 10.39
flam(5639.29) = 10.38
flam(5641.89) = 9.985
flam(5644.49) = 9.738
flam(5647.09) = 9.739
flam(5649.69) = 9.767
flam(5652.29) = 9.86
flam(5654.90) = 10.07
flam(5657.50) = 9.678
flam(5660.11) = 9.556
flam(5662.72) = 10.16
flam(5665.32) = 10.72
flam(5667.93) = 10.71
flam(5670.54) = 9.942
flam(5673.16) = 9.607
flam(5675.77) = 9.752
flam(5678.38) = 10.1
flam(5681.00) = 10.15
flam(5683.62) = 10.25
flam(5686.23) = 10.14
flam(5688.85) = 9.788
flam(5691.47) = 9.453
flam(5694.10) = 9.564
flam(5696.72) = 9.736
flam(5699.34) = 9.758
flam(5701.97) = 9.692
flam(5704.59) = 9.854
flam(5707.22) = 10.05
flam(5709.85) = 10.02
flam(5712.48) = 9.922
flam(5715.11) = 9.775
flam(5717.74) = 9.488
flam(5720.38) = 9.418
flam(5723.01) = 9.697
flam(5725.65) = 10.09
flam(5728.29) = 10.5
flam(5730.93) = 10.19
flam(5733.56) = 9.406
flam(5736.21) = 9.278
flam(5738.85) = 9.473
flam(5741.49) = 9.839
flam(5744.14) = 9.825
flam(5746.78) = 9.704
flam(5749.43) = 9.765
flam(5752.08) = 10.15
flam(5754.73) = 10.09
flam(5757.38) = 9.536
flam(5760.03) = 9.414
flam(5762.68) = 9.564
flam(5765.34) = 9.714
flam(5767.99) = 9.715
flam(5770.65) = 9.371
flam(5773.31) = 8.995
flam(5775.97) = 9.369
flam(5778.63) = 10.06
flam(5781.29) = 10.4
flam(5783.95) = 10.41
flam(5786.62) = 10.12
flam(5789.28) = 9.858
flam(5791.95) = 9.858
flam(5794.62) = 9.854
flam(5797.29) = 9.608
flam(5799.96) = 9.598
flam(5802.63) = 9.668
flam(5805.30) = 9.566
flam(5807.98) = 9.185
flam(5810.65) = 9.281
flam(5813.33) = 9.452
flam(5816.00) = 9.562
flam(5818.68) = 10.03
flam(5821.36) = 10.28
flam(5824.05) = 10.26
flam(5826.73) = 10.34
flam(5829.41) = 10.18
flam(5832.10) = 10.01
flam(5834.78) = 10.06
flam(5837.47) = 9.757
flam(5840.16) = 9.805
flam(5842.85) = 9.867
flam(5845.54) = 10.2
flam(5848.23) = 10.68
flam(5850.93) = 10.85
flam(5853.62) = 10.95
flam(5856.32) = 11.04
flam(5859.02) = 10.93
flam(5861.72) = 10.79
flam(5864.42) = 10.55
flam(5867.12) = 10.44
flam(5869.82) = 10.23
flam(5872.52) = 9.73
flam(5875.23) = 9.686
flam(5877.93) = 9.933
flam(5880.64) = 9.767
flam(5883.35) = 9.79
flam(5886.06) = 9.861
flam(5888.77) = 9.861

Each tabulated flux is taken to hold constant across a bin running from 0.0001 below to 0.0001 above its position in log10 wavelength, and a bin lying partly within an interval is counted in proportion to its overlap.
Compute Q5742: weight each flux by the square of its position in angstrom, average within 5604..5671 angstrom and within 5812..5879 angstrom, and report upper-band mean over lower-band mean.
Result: 1.1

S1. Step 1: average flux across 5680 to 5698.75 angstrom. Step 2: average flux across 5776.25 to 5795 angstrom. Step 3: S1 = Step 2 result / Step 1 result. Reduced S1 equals 1.02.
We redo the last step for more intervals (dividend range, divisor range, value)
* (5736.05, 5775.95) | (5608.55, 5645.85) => 0.94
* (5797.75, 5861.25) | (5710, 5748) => 1.03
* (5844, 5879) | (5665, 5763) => 1.06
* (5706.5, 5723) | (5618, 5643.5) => 0.94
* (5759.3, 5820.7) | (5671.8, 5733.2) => 0.98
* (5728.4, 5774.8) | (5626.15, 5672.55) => 0.95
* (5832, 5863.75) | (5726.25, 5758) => 1.06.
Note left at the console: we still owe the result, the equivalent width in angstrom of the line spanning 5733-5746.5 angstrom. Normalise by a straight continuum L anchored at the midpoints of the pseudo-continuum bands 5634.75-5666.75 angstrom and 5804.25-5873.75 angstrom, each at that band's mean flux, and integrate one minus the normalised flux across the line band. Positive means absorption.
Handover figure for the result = 0.7 angstrom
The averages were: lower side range 10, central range 9.58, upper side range 10.2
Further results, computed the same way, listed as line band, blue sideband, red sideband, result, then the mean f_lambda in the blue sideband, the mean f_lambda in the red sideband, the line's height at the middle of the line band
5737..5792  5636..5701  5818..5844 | 1.37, 9.95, 10.1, 10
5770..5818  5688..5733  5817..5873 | 2.14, 9.82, 10.3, 10.1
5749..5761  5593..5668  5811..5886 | 0.38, 10.1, 10.2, 10.1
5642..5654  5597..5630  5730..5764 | 0.20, 10.1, 9.71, 9.97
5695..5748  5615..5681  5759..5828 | 0.85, 10.1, 9.75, 9.94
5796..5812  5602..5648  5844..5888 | 1.26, 10.2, 10.3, 10.3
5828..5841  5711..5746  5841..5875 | 0.48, 9.76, 10.5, 10.4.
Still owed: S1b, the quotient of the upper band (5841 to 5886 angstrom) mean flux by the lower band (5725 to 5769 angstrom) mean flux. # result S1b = 1.1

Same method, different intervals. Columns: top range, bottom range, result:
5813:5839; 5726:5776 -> 1.03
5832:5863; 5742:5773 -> 1.08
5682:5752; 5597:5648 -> 0.97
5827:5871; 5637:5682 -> 1.04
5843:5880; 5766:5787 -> 1.07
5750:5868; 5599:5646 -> 0.98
